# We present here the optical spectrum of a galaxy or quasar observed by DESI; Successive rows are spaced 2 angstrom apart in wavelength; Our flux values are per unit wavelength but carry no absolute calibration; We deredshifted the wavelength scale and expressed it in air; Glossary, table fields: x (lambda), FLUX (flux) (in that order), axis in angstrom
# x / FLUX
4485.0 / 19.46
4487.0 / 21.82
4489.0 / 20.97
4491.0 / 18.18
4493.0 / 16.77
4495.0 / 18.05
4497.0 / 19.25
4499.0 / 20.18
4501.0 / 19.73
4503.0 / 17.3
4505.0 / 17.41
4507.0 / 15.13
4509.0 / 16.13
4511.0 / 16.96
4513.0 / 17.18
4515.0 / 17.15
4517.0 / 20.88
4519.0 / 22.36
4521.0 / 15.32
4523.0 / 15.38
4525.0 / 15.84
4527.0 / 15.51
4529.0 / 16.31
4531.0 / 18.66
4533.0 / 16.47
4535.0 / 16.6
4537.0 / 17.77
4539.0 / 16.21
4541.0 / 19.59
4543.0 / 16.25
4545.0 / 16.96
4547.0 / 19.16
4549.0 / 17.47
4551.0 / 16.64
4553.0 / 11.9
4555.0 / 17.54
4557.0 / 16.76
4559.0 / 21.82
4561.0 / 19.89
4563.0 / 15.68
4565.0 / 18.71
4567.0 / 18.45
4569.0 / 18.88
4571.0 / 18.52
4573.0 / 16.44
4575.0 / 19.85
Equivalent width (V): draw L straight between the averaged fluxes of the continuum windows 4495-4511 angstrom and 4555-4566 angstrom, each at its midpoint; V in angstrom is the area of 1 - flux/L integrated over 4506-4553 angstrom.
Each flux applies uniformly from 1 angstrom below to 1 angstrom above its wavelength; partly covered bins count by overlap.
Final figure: 2.66 angstrom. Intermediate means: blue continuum 17.8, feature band 17.1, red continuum 18.5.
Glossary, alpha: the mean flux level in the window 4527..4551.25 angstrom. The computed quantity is 17.3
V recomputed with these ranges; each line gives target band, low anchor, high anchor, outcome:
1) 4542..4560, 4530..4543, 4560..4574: 0.6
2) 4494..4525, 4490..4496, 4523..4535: -1.3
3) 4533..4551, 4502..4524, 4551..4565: -0.1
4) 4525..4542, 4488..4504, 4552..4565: 0.8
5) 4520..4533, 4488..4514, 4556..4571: 1.4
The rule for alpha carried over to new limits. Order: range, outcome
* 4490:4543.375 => 17.5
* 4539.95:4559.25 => 17.2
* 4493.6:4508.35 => 18.1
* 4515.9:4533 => 17.5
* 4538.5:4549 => 17.7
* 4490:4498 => 18.1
